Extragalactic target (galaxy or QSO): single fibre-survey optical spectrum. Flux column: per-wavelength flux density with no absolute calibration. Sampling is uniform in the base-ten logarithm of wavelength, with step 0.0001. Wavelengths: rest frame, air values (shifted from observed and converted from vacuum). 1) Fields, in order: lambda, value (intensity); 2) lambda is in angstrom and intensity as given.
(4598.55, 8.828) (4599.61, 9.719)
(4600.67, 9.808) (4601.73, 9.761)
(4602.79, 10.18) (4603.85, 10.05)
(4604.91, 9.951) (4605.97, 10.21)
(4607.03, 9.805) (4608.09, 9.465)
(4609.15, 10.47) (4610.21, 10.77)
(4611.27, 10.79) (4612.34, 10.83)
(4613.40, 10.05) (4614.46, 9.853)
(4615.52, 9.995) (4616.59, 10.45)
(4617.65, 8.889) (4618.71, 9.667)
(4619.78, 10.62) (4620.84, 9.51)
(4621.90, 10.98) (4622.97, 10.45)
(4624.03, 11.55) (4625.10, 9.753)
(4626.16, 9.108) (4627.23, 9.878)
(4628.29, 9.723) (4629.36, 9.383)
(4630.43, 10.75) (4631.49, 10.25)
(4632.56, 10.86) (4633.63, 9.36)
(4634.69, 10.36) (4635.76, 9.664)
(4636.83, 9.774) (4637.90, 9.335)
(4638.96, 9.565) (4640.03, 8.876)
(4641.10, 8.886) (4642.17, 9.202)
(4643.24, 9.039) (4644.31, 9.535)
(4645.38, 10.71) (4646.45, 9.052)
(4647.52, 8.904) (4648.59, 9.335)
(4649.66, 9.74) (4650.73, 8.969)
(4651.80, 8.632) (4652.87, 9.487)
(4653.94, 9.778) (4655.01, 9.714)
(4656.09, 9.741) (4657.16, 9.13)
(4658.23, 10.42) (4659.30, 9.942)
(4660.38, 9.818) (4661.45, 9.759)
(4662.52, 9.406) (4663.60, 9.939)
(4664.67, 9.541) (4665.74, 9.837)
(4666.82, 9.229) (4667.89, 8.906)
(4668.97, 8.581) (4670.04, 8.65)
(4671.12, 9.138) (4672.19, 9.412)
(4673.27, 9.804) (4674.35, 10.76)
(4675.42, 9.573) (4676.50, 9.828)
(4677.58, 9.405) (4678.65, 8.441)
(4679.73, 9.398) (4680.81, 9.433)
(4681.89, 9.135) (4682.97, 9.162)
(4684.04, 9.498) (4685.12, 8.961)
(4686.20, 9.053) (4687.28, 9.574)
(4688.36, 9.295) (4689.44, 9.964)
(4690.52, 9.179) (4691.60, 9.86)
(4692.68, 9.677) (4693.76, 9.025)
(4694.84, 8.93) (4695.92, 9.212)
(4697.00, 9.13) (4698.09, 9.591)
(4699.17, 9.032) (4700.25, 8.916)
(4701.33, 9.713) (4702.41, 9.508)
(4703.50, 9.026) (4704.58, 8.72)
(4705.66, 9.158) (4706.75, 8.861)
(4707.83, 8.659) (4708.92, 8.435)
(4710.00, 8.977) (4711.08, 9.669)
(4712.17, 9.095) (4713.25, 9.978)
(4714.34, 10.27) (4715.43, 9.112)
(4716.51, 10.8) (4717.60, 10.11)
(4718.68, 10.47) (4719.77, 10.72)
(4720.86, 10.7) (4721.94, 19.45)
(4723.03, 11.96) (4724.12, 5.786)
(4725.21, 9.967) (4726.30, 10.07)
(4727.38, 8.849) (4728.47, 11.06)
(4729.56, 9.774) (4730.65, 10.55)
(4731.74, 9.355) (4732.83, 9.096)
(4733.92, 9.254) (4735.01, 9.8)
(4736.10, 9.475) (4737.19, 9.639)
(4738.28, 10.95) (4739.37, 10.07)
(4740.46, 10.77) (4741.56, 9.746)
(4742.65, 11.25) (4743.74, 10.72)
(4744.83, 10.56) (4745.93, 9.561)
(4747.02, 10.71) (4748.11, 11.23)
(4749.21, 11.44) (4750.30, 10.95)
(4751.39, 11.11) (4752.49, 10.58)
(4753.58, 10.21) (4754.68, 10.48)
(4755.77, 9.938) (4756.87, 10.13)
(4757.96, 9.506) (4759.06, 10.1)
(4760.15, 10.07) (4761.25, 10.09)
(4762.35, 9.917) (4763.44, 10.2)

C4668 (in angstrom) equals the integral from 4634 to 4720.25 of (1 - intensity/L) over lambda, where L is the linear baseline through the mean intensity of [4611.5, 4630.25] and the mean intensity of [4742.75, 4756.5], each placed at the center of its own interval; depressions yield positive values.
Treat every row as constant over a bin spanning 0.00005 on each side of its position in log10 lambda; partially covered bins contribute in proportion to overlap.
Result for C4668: 7.3 angstrom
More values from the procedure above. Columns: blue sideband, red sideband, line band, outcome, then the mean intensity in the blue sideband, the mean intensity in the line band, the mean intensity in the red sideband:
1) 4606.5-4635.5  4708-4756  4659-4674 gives 1.1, 10.1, 9.43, 10.3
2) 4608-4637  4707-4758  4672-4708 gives 3.1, 10.1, 9.33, 10.2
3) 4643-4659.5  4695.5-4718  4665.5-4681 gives 0.1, 9.51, 9.35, 9.33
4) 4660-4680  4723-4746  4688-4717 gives 1.0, 9.44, 9.32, 9.88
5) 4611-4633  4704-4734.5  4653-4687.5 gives 2.0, 10.1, 9.47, 9.96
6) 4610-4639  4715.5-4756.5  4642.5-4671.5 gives 2.1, 10.1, 9.44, 10.4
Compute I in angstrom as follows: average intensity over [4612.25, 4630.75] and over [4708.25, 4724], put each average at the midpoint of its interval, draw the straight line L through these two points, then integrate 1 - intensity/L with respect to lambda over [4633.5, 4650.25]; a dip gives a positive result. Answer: 1.2 angstrom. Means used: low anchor 10.1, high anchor 10.5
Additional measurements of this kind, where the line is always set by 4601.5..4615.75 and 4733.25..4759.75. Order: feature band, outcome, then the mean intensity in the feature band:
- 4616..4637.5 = 0.31 angstrom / 10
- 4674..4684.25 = 0.82 angstrom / 9.44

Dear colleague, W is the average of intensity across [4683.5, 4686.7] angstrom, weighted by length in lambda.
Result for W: 9.19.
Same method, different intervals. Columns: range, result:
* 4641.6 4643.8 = 9.11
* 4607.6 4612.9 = 10.5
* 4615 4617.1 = 10.2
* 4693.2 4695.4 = 9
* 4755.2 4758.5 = 9.88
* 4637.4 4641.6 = 9.18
